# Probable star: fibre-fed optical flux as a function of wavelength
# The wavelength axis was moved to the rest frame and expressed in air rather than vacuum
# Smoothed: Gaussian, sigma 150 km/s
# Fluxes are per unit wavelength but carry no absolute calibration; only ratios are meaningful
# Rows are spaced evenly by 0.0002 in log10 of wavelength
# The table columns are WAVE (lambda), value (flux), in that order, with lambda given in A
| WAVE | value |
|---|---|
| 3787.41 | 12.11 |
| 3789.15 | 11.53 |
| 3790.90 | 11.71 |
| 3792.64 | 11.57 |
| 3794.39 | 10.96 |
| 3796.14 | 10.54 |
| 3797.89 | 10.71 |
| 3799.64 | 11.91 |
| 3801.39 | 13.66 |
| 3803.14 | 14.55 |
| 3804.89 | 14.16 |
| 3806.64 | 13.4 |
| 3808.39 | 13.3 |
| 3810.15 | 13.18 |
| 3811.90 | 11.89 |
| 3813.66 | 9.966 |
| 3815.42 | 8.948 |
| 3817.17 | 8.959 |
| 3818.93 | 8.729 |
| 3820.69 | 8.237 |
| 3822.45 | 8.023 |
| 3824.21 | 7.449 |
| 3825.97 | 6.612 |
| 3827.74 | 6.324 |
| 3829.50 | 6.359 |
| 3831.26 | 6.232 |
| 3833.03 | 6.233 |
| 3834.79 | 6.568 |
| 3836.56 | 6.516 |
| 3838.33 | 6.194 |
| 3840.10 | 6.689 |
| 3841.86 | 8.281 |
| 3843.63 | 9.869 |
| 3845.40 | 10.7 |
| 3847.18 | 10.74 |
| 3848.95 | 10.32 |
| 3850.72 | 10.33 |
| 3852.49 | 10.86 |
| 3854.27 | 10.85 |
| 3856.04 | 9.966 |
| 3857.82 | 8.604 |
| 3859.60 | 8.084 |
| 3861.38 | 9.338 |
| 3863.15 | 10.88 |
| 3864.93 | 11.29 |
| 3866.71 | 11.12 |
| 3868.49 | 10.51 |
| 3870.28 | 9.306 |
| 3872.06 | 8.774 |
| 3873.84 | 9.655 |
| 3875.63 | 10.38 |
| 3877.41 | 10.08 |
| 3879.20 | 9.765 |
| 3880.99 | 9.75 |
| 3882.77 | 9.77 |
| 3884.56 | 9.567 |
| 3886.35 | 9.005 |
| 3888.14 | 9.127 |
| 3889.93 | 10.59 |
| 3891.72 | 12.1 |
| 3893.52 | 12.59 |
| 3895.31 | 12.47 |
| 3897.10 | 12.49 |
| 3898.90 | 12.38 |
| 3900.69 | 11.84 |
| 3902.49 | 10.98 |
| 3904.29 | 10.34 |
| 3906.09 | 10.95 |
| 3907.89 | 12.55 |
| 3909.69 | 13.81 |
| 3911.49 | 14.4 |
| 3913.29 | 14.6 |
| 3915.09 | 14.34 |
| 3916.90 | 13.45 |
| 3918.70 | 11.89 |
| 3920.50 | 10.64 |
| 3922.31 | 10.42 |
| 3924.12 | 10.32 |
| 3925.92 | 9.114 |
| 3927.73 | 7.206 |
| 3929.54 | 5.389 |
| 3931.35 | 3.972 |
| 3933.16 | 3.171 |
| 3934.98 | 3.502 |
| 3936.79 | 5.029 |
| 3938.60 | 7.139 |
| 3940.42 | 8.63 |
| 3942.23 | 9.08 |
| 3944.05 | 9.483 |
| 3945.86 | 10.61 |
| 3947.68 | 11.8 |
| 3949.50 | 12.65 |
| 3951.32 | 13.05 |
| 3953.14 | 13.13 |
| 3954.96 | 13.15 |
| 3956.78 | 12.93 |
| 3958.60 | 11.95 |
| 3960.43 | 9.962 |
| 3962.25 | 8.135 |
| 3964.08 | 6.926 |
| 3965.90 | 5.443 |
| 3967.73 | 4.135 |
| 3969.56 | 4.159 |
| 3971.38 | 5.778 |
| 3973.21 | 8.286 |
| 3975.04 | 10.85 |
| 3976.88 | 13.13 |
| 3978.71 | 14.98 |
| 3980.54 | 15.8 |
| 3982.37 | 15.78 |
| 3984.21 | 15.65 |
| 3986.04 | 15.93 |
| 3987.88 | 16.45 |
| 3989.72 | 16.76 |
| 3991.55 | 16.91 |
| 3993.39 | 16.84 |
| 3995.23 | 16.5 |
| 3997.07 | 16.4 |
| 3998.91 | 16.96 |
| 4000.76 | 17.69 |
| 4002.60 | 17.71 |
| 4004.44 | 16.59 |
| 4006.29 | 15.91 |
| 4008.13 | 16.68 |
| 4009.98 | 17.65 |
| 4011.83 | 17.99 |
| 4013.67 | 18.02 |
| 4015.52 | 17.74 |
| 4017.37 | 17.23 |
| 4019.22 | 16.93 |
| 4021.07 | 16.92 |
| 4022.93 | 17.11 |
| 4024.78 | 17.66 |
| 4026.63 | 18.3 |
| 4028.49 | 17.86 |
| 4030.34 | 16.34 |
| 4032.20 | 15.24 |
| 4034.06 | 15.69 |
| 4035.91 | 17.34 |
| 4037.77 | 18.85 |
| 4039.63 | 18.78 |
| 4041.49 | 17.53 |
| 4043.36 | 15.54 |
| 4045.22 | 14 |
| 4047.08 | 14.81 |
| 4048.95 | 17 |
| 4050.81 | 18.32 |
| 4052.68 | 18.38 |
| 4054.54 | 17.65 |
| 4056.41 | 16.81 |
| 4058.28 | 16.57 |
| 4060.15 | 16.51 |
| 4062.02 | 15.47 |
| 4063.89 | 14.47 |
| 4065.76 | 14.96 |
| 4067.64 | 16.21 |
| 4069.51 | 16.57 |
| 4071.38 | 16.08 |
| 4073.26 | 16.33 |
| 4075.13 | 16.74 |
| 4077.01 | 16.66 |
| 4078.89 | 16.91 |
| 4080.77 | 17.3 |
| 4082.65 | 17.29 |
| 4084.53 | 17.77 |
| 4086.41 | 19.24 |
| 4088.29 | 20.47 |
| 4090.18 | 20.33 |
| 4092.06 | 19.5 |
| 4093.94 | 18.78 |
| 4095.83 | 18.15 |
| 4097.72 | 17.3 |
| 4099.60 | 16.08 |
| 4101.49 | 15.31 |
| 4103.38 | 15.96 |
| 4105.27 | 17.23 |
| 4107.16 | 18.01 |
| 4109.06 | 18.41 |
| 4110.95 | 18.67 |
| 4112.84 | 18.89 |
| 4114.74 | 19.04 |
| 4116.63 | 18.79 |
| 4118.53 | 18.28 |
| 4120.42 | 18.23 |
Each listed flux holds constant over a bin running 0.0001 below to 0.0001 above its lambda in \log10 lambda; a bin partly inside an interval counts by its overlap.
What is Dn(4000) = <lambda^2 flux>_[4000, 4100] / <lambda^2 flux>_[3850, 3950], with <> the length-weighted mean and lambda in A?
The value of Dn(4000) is 1.83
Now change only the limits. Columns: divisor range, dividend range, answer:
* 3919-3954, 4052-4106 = 2.11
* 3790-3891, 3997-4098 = 1.95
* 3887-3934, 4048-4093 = 1.73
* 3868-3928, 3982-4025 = 1.61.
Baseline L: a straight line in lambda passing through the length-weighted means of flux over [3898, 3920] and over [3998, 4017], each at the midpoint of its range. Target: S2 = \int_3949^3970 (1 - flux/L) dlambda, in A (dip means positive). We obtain 7.3 A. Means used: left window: 12.6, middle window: 9.69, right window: 17.3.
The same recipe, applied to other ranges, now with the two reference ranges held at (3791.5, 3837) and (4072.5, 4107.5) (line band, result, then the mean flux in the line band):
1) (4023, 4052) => -1.3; 16.9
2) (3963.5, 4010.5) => 3.5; 13.7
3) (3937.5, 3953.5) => 3.7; 10.5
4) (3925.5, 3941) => 8.8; 5.74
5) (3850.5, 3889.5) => 5.3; 9.86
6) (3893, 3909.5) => 0.5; 11.9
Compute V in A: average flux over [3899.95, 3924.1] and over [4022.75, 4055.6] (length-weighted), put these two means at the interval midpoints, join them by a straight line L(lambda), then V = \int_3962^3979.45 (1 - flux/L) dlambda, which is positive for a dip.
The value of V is 7.7 A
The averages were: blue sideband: 12.3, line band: 8.12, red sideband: 17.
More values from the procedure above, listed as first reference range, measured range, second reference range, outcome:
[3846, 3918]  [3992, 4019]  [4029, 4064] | -3.3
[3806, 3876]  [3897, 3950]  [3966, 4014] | 8.7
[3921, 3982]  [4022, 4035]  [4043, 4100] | -2.4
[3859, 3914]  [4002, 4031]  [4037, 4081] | -4.0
